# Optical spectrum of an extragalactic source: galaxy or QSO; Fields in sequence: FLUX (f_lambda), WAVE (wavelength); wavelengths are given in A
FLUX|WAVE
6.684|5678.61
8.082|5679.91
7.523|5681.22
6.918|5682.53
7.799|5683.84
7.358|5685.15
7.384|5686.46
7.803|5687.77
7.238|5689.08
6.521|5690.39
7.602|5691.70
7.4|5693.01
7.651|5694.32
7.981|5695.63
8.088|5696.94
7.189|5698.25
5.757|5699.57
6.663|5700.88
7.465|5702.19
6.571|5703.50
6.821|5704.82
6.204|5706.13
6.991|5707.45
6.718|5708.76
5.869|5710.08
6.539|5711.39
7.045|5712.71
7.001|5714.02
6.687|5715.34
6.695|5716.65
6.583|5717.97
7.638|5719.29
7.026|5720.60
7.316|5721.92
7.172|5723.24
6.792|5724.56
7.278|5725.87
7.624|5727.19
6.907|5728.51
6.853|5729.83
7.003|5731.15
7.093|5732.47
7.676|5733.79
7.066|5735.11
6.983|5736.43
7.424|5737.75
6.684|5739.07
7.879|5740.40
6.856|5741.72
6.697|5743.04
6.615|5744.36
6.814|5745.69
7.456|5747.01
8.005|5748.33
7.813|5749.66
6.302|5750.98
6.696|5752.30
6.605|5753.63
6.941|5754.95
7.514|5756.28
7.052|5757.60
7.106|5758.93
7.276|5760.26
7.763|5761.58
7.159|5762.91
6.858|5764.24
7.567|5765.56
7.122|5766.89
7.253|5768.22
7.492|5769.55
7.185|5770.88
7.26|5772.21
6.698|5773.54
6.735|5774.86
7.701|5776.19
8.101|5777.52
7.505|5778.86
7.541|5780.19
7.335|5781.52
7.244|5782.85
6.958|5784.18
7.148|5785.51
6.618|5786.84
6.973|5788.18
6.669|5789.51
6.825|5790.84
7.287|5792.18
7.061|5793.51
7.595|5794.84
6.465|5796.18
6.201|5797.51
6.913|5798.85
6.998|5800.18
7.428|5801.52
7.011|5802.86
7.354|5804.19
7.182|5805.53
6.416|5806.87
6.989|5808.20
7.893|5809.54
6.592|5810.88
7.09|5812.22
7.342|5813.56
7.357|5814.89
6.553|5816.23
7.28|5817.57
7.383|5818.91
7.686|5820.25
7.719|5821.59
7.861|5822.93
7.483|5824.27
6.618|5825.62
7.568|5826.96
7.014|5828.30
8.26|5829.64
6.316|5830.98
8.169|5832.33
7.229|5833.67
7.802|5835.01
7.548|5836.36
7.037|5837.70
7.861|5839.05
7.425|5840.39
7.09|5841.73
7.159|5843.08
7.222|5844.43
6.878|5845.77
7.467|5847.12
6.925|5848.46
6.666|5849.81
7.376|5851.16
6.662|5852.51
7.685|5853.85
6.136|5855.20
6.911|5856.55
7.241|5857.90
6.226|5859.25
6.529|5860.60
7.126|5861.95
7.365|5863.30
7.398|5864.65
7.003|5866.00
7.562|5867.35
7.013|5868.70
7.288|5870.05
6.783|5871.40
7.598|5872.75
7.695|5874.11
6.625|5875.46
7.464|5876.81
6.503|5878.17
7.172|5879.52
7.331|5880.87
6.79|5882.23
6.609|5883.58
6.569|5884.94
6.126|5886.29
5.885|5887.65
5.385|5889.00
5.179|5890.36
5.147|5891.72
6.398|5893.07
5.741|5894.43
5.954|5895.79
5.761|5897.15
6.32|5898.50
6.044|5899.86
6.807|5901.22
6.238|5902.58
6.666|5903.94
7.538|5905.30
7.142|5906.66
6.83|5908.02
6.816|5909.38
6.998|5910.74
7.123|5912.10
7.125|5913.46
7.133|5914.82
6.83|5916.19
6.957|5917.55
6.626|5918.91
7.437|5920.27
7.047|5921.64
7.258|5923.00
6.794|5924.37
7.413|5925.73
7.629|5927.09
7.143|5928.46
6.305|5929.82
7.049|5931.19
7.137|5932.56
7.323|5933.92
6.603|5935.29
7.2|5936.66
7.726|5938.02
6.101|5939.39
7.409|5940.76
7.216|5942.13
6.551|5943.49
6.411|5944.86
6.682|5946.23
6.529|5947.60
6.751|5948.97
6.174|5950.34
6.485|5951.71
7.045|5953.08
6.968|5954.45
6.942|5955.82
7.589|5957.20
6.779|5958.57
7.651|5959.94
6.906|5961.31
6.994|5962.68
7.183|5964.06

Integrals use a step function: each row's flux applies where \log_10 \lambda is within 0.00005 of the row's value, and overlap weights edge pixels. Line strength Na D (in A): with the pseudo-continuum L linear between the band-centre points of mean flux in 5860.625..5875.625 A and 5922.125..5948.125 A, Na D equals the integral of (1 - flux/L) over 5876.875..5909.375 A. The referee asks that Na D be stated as 3.4 A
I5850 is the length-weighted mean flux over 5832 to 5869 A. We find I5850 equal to 7.16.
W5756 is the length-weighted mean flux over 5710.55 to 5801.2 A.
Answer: 7.1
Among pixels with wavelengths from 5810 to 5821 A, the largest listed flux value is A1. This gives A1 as 7.686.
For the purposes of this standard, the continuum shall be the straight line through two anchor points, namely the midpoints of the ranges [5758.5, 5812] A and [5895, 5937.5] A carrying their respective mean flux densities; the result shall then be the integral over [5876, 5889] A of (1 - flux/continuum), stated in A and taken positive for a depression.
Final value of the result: 0.6 A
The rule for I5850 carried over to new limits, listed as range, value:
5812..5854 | 7.3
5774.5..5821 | 7.13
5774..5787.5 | 7.28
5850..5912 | 6.71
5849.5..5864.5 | 6.92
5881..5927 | 6.59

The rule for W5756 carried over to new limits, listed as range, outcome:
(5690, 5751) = 7.05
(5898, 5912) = 6.76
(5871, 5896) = 6.48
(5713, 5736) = 7.08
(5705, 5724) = 6.82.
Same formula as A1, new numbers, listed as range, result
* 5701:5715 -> 7.465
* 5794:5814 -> 7.893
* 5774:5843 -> 8.26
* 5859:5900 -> 7.695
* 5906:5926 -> 7.437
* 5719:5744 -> 7.879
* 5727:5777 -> 8.005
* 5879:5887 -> 7.331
